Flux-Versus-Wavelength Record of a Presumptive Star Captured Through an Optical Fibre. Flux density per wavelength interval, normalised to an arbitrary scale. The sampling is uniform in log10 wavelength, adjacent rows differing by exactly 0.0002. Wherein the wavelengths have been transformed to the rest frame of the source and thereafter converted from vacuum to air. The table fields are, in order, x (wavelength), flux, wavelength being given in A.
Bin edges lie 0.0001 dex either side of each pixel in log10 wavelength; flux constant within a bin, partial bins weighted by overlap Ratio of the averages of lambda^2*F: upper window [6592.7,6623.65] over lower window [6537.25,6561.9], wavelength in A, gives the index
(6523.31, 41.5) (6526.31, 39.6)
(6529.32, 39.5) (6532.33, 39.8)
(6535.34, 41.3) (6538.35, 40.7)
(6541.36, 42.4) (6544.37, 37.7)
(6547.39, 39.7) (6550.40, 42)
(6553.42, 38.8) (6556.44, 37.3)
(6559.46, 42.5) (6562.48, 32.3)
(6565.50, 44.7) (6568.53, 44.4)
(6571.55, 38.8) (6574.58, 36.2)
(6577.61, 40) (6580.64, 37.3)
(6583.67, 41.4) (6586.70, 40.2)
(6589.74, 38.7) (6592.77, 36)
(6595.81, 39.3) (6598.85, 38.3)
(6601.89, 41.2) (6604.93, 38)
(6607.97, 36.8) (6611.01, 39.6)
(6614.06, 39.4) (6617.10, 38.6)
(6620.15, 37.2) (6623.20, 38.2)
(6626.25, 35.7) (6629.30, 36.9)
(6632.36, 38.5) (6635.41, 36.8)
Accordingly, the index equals 0.98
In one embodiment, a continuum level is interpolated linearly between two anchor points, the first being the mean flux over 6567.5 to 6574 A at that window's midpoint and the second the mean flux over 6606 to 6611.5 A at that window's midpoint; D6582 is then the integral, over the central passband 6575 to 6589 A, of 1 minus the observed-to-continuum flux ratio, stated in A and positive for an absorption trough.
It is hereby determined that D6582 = 0.2 A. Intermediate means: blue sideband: 40.6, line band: 39.4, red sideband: 38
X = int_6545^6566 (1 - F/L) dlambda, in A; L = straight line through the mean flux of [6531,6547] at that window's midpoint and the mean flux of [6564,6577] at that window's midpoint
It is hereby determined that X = 0.7 A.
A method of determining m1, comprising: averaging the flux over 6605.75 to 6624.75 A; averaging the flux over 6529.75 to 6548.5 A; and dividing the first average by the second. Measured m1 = 0.95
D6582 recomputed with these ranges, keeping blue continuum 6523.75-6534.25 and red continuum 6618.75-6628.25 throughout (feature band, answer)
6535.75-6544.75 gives -0.3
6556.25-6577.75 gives -0.5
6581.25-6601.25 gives -0.5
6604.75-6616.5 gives -0.3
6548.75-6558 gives -0.1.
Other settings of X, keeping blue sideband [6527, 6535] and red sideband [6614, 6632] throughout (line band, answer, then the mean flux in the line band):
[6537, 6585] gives -0.8 A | 39.8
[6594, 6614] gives -0.4 A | 38.9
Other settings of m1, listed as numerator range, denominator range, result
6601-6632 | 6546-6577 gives 0.96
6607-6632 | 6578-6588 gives 0.95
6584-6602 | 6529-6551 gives 0.96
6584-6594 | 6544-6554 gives 0.97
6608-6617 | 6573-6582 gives 1.03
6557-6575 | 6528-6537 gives 0.99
